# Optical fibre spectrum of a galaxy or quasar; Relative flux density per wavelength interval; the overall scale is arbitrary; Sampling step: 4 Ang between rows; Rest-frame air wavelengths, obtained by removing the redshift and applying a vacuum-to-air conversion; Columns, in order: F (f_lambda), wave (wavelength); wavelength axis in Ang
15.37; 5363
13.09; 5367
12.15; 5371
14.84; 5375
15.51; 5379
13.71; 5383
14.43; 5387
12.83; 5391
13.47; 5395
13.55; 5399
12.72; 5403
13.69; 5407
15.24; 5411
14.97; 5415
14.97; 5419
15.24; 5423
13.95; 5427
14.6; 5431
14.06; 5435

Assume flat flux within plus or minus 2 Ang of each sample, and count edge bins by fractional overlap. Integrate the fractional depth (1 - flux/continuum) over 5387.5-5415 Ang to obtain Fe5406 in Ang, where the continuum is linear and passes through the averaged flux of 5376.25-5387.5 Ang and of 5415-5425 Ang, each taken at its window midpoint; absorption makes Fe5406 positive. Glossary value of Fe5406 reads 2.1 Ang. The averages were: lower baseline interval 14.6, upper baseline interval 15.1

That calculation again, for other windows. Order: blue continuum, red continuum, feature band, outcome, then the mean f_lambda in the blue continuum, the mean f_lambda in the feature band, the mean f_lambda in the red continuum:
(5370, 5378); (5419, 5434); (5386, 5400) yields 0.6 Ang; 13.9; 13.5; 14.6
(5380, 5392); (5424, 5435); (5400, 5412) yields 0.3 Ang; 13.9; 13.7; 14.3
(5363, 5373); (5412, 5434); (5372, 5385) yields -1.0 Ang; 13.2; 14.5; 14.7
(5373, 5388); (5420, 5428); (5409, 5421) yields -0.3 Ang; 14.6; 15.1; 14.7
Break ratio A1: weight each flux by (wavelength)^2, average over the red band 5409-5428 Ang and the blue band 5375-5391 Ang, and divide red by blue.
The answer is 1.1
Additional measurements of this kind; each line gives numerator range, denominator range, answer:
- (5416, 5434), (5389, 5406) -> 1.12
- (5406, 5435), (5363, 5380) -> 1.07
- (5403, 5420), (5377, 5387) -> 1.00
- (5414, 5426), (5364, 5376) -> 1.14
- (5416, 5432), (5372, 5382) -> 1.02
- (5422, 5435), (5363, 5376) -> 1.09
